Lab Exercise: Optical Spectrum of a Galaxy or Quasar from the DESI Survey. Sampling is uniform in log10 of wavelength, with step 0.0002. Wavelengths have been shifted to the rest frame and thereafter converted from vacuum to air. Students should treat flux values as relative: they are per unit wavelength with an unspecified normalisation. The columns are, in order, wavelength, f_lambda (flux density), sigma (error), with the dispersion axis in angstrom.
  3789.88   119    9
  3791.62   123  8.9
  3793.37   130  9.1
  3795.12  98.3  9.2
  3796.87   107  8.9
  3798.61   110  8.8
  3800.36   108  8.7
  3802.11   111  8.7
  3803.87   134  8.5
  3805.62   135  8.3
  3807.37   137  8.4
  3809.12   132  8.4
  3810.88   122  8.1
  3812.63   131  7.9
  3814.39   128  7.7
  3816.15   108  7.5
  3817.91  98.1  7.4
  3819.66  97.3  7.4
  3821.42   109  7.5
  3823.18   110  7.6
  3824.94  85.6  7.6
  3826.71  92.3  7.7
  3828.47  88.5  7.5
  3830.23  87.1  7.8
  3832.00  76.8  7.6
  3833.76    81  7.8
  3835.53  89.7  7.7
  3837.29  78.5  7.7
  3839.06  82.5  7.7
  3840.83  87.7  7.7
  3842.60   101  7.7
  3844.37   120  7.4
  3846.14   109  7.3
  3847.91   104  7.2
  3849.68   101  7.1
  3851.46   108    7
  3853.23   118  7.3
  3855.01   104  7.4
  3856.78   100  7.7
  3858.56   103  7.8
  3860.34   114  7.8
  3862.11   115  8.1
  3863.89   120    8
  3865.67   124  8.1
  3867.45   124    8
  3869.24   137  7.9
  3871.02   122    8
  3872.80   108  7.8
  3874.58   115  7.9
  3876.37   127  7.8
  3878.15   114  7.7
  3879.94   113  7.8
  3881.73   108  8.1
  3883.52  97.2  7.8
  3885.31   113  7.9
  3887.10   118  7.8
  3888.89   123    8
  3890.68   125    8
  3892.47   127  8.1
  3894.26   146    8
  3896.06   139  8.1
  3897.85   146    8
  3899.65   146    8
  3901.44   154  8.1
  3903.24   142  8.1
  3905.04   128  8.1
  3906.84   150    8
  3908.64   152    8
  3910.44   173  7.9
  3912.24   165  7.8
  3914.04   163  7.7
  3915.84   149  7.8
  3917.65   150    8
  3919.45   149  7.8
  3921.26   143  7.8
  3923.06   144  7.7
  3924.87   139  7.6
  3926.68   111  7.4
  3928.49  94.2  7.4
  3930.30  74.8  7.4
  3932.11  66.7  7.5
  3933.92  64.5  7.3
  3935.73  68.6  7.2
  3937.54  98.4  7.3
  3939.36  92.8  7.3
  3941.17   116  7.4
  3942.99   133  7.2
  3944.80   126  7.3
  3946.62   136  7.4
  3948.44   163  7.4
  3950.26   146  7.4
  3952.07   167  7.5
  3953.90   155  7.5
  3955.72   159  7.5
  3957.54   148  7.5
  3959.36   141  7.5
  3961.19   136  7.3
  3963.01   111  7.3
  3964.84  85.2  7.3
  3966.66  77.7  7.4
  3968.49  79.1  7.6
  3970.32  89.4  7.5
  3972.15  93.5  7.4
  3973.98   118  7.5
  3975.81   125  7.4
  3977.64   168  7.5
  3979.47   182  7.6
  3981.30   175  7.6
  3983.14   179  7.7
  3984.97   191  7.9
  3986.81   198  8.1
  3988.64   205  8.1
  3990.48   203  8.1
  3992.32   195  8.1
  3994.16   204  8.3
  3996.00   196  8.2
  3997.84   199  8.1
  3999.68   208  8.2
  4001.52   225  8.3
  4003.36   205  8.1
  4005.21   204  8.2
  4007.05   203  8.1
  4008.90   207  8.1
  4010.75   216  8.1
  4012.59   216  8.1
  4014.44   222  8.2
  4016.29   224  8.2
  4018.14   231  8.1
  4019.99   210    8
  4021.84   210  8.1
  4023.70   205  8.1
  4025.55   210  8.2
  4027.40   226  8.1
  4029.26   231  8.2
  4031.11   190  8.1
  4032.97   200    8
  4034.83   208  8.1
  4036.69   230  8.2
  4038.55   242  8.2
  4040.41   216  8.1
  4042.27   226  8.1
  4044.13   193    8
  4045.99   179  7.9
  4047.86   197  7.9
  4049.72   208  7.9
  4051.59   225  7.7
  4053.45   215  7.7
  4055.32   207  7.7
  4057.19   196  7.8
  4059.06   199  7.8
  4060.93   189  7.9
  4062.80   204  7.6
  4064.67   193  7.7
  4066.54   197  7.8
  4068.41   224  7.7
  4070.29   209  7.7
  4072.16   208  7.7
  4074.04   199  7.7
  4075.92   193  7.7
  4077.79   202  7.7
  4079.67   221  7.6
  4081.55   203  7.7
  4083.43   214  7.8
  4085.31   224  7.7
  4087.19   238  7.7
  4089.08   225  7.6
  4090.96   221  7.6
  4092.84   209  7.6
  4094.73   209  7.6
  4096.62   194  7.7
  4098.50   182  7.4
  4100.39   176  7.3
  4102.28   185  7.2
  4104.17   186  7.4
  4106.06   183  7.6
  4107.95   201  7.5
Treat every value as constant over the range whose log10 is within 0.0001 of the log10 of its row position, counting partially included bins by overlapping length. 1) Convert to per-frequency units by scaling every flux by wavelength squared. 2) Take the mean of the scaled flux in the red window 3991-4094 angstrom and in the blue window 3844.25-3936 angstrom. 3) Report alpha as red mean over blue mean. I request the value 1.8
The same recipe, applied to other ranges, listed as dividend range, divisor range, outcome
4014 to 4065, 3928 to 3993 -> 1.65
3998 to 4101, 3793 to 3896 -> 2.10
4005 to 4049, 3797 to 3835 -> 2.18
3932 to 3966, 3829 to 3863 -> 1.31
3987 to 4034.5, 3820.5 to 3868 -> 2.26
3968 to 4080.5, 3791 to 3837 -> 2.04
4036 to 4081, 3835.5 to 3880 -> 2.09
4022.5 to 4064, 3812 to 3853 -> 2.35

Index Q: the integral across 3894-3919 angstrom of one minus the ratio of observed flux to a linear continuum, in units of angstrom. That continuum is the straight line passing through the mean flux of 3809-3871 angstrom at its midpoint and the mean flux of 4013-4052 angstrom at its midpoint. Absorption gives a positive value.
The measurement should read -1.4 angstrom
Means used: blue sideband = 105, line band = 150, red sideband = 213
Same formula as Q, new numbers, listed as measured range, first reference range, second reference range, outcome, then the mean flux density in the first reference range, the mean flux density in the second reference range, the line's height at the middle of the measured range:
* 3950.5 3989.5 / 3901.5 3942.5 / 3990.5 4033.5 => 6.57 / 125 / 210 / 170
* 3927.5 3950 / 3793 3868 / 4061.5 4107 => 6.78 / 107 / 204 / 149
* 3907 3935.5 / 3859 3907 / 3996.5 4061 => 3.51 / 125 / 211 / 148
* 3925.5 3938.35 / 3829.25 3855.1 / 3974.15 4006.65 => 5.82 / 96.3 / 190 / 153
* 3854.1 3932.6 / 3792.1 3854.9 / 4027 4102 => 4.88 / 106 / 208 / 136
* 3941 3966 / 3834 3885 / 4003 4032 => 4.86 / 108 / 213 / 171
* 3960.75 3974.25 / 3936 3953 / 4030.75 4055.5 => 4.66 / 129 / 210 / 148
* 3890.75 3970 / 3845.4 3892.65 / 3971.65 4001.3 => 9.55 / 114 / 180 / 149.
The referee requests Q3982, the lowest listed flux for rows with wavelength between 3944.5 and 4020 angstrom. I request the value 77.7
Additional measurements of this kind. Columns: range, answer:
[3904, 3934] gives 64.5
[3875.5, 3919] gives 97.2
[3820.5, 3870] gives 76.8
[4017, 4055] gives 179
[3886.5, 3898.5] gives 118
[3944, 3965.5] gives 85.2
